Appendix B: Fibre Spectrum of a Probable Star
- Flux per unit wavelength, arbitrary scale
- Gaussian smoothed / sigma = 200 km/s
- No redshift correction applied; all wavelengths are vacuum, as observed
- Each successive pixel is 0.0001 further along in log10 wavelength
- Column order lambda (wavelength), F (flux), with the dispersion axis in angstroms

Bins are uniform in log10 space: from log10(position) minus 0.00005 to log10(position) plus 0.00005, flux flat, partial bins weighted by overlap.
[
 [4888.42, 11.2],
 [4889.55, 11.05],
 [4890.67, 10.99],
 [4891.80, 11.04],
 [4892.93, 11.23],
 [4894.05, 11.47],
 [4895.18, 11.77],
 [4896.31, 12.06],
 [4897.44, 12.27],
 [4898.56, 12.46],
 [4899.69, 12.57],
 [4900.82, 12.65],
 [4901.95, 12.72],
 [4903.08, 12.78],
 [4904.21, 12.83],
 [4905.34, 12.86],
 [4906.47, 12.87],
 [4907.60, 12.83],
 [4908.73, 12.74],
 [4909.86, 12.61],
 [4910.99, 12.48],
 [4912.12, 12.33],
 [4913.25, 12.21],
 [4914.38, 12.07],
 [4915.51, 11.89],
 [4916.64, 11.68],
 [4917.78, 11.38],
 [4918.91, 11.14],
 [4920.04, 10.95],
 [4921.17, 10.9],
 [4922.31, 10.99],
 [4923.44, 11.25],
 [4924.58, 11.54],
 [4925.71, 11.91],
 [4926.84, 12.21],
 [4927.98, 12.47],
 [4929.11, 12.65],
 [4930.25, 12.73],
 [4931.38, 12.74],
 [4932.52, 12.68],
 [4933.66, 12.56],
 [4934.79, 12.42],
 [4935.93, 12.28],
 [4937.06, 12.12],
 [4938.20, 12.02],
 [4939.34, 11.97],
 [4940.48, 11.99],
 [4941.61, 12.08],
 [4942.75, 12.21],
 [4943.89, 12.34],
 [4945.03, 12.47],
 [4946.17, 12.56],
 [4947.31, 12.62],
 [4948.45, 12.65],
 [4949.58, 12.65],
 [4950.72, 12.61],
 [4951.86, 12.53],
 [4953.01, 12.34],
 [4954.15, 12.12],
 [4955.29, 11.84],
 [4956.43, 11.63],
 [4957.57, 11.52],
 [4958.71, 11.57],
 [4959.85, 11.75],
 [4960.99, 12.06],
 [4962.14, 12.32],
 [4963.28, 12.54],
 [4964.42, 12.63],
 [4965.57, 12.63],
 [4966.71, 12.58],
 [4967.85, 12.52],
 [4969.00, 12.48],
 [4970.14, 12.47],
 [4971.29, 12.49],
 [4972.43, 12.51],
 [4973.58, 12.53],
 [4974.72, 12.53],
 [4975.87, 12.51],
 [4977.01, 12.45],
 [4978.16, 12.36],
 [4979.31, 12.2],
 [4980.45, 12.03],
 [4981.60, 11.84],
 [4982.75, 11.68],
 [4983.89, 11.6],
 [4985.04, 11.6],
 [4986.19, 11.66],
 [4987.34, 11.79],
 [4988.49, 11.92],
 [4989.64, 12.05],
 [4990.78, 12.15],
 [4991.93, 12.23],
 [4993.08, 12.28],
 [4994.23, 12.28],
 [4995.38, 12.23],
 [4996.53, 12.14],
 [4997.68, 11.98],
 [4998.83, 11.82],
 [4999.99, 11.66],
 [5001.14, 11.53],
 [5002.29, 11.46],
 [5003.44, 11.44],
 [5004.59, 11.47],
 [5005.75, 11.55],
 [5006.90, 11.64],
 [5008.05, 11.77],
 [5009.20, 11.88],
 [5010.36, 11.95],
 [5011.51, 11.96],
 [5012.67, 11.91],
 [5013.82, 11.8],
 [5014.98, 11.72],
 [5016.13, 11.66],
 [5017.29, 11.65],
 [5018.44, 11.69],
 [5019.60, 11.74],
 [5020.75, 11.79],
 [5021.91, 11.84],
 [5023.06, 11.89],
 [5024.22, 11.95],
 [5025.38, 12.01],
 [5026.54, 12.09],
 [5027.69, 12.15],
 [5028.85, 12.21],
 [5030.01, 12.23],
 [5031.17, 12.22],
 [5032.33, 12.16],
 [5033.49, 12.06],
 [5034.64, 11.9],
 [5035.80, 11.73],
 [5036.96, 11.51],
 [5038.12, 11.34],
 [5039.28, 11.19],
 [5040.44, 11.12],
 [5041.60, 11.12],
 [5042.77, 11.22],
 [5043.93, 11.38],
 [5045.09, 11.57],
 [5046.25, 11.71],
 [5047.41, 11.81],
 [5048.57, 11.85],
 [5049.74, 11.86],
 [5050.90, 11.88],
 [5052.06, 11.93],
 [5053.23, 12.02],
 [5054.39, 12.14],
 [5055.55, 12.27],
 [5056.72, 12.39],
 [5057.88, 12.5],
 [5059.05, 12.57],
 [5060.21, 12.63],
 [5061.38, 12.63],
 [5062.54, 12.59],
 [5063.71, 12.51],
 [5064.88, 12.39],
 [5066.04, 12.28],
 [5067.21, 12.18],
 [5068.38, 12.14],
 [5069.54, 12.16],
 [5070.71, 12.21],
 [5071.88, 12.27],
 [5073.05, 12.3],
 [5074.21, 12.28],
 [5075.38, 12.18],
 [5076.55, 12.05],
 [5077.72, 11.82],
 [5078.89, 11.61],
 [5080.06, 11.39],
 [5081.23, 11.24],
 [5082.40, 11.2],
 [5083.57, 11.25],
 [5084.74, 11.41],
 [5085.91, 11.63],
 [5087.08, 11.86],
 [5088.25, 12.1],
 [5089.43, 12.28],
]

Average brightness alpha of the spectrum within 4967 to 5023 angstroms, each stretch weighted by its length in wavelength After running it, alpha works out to 12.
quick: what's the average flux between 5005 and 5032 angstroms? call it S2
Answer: 11.9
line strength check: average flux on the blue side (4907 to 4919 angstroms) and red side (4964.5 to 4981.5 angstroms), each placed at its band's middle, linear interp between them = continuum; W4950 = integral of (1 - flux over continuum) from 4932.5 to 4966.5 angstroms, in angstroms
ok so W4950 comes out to 0.21 angstroms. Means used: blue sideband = 12.2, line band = 12.3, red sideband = 12.4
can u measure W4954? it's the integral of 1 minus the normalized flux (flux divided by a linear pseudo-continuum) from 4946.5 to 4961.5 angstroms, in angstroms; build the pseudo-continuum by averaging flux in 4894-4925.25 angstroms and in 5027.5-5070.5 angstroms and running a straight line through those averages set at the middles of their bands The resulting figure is -0.1 angstroms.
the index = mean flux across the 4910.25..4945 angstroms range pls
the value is 12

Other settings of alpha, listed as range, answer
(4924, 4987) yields 12.3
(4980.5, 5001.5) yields 11.9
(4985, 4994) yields 12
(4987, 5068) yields 11.9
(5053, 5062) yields 12.4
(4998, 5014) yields 11.7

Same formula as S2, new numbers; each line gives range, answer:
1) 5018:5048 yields 11.8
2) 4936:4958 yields 12.2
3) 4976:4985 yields 12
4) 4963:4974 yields 12.5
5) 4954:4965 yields 12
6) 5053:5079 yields 12.3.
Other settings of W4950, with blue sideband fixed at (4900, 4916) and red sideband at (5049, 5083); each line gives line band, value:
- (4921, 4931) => 0.5 angstroms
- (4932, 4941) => 0.2 angstroms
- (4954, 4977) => 0.2 angstroms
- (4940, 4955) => 0.1 angstroms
